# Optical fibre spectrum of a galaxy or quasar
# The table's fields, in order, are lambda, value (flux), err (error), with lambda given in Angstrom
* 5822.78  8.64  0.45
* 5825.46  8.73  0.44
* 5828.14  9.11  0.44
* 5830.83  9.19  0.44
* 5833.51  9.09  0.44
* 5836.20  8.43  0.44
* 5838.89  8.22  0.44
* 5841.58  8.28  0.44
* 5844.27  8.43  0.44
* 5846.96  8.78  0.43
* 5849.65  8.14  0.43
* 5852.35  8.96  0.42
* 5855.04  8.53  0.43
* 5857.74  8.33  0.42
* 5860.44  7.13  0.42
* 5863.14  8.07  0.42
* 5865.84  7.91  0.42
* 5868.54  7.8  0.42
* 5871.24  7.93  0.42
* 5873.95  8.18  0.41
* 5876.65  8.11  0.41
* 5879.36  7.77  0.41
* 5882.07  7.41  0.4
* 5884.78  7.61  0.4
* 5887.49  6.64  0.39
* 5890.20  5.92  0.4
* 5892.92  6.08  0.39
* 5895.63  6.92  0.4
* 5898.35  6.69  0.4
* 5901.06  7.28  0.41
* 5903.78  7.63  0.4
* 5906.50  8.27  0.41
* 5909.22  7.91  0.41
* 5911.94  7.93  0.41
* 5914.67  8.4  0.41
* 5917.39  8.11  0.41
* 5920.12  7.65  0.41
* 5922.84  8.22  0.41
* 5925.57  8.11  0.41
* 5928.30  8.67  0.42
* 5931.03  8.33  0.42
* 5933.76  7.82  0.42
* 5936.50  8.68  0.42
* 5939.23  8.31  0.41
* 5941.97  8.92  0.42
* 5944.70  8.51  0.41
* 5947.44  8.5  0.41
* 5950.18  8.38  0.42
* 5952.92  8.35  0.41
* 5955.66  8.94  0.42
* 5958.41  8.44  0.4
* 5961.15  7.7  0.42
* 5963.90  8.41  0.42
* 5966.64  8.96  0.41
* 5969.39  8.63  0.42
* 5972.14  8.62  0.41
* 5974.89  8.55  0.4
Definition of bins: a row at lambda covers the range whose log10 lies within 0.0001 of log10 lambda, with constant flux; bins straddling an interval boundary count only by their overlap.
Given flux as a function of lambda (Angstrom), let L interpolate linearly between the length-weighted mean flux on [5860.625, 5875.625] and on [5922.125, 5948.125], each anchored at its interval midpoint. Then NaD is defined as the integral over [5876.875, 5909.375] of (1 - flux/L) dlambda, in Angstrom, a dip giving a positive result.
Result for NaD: 3.7 Angstrom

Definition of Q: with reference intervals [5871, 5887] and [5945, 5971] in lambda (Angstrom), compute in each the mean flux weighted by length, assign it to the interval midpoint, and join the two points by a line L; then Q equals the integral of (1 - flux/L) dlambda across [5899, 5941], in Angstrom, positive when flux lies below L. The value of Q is 0.3 Angstrom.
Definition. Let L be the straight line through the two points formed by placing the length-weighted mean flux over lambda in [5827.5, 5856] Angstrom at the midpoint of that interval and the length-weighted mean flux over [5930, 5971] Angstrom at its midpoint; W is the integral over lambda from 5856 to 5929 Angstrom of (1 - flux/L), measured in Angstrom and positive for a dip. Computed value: 7.7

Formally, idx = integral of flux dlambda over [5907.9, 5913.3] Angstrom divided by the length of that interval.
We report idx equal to 7.92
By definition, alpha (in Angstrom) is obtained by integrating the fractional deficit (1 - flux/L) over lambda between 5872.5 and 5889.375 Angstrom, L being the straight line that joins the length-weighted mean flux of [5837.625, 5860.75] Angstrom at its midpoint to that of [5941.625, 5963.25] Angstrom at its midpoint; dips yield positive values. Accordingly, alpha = 1.7 Angstrom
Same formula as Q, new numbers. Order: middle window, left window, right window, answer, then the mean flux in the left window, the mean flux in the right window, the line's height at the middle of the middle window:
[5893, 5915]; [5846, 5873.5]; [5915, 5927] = 1.6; 8.15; 8.06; 8.09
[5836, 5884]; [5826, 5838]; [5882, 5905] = -0.9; 8.91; 6.88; 7.98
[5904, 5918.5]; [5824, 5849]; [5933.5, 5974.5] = 0.8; 8.68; 8.5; 8.56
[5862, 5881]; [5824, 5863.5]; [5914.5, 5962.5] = 1.1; 8.51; 8.34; 8.46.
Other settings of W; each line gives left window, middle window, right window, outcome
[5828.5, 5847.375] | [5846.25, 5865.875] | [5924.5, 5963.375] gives 0.8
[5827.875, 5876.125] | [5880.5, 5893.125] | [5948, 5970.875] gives 2.4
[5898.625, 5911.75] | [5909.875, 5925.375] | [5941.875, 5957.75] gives -0.2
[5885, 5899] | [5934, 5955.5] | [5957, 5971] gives -1.6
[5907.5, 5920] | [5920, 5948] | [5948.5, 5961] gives -0.4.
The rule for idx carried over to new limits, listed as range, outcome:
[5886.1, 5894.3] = 6.22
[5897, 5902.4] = 6.99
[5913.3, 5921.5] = 8.05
